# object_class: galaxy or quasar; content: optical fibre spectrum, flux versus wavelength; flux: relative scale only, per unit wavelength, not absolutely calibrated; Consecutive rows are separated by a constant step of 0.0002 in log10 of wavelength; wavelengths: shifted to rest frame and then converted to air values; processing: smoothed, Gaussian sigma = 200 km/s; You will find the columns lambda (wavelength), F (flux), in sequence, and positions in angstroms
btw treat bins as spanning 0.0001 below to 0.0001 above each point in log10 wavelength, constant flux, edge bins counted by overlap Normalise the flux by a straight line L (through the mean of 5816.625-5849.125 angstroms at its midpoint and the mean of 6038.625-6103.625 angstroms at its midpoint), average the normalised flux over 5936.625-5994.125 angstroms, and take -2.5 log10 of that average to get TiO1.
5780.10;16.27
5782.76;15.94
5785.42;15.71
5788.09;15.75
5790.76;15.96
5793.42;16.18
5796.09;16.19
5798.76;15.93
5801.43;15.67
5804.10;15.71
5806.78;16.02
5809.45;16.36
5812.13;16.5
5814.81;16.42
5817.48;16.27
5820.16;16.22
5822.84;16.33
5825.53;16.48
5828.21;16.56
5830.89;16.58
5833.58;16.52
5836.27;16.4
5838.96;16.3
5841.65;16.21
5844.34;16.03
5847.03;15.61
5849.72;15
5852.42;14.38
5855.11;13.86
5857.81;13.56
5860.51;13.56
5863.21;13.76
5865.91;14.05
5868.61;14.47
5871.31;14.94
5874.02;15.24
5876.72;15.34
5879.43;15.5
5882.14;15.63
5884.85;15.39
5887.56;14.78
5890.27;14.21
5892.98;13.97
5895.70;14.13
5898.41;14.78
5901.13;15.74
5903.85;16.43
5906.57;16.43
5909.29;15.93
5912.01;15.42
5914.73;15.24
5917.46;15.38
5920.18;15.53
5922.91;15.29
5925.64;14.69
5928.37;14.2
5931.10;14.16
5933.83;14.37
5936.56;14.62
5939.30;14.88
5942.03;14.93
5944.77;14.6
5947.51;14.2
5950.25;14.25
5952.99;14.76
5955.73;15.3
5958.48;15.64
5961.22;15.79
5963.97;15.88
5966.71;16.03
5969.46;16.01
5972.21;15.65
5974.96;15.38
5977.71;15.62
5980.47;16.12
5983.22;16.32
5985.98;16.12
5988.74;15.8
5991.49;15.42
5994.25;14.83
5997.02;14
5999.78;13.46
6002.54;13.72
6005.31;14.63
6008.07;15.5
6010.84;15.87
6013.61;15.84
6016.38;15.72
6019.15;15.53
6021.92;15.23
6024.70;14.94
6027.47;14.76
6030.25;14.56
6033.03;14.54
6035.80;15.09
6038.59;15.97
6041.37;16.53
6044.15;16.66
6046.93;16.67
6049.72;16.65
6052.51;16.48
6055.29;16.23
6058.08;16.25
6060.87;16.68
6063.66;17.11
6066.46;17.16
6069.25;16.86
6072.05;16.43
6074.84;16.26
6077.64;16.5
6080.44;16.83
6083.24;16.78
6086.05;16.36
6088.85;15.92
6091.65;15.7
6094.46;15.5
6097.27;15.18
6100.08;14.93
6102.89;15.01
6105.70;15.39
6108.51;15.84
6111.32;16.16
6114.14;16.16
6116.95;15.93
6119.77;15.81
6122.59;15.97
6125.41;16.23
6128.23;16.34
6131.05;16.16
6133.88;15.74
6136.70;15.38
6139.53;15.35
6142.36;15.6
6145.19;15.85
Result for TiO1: 0.060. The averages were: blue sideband 16.3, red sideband 16.3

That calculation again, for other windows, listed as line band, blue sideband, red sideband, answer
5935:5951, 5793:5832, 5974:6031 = 0.068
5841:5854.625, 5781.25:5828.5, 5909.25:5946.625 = 0.027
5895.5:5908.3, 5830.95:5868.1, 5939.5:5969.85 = -0.037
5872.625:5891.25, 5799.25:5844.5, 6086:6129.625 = 0.069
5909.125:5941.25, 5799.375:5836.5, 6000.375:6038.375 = 0.049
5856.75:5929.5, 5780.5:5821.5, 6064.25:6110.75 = 0.077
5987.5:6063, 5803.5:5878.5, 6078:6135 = 0.021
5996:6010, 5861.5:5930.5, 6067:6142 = 0.086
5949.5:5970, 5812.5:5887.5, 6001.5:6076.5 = 0.014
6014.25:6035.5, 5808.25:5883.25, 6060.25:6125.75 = 0.060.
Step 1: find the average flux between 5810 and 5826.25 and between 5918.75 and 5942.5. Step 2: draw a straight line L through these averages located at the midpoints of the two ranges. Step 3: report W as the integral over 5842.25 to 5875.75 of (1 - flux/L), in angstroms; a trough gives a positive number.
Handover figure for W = 2.5 angstroms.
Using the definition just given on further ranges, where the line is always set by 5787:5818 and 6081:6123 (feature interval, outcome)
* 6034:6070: -1.4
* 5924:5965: 2.9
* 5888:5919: 1.5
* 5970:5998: 0.6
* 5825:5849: -0.3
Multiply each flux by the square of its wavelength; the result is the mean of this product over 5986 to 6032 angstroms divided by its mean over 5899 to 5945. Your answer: 1.0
